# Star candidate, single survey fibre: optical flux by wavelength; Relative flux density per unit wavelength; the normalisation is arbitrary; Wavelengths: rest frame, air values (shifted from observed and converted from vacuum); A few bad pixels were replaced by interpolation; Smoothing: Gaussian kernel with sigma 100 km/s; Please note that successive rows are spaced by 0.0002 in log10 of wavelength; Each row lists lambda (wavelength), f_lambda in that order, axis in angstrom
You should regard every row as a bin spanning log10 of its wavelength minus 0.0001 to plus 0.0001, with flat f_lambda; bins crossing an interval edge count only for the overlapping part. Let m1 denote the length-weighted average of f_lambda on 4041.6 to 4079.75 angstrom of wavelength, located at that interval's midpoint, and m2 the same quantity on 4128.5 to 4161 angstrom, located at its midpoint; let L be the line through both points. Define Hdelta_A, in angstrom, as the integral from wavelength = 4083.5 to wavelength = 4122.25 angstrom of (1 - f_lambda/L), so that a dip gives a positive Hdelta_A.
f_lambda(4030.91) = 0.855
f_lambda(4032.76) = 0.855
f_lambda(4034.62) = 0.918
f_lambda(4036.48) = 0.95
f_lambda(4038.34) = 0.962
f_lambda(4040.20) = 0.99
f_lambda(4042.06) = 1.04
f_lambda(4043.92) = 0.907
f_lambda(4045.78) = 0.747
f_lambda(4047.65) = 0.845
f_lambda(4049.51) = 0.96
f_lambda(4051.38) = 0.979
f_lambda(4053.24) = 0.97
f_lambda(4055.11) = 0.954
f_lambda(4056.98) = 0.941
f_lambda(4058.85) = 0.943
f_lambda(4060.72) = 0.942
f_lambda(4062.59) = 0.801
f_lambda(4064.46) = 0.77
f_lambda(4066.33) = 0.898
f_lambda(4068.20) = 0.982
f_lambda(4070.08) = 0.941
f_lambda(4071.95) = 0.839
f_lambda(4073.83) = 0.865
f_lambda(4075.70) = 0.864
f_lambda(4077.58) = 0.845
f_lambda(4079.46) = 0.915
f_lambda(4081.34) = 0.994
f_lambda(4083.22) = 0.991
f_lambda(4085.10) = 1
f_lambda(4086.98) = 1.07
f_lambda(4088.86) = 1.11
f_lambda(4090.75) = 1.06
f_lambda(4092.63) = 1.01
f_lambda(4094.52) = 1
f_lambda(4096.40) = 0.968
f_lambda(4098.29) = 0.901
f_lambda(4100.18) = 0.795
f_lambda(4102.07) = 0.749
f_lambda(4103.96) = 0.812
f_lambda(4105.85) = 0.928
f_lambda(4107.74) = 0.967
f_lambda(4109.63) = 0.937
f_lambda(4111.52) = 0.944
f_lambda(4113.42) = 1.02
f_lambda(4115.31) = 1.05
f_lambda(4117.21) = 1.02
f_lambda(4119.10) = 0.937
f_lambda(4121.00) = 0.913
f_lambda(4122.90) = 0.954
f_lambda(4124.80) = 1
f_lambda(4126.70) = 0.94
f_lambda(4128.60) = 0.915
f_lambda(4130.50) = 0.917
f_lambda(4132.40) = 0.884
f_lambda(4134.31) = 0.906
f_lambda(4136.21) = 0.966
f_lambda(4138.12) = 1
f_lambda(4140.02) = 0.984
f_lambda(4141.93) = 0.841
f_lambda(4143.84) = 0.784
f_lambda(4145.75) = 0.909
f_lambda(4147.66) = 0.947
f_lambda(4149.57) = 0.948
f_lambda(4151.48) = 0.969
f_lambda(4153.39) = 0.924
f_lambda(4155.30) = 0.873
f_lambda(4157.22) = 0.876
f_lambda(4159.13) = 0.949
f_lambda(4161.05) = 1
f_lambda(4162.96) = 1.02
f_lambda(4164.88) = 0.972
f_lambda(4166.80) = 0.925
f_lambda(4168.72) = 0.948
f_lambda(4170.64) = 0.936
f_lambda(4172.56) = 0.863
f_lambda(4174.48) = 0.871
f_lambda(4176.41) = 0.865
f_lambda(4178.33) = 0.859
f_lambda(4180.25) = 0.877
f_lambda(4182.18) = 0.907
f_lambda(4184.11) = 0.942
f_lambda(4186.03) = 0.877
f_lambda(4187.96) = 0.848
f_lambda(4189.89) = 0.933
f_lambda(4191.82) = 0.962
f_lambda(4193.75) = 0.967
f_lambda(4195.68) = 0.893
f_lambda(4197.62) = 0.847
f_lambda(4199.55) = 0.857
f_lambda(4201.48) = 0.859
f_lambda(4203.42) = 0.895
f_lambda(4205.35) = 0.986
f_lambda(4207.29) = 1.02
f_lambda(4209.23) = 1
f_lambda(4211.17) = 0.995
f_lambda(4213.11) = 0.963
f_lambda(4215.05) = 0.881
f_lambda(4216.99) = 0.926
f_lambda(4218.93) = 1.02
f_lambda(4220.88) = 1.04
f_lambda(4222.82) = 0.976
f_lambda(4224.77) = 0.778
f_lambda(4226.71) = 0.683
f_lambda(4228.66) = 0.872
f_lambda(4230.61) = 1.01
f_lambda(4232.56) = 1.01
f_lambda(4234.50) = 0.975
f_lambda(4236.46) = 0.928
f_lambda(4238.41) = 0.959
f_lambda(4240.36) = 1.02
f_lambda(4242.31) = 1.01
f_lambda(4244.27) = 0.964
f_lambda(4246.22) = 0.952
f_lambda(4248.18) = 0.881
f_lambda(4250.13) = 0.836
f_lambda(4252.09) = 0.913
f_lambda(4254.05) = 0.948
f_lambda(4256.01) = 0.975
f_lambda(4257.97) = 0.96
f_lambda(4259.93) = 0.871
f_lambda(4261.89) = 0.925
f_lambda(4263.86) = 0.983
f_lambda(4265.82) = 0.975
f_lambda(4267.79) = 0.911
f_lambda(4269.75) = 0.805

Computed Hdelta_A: -2.1 angstrom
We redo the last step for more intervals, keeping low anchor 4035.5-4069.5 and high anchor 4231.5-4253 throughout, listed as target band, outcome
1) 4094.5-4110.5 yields 0.7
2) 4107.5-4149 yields -0.4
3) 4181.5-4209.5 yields 0.8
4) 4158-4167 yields -0.4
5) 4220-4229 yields 0.8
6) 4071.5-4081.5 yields 0.5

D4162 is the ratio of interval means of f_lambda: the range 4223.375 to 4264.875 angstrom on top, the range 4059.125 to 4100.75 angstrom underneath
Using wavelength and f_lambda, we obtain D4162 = 1.0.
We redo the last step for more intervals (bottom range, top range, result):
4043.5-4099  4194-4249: 1.00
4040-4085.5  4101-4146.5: 1.01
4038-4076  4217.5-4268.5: 1.03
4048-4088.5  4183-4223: 1.01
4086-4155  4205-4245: 1.01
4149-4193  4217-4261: 1.02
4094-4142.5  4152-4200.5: 0.98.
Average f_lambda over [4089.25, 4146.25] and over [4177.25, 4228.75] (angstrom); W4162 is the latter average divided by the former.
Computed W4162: 1.0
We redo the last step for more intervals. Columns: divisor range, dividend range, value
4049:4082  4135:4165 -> 1.03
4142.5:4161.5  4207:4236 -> 1.03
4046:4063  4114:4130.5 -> 1.05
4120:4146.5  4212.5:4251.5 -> 1.01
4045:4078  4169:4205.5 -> 1.00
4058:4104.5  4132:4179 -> 1.00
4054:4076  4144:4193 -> 1.02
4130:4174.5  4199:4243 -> 1.02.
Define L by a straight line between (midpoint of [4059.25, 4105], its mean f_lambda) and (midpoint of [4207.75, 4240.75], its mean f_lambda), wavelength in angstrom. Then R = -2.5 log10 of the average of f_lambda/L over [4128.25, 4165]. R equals 0.00 mag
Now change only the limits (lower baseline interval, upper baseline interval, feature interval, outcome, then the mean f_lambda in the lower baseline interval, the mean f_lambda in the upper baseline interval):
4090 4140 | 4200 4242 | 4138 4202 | 0.04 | 0.942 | 0.943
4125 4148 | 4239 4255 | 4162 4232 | 0.01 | 0.918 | 0.941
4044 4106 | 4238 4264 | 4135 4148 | 0.01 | 0.921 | 0.941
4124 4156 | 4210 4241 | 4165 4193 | 0.03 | 0.924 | 0.939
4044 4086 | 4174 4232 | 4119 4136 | -0.02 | 0.908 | 0.915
